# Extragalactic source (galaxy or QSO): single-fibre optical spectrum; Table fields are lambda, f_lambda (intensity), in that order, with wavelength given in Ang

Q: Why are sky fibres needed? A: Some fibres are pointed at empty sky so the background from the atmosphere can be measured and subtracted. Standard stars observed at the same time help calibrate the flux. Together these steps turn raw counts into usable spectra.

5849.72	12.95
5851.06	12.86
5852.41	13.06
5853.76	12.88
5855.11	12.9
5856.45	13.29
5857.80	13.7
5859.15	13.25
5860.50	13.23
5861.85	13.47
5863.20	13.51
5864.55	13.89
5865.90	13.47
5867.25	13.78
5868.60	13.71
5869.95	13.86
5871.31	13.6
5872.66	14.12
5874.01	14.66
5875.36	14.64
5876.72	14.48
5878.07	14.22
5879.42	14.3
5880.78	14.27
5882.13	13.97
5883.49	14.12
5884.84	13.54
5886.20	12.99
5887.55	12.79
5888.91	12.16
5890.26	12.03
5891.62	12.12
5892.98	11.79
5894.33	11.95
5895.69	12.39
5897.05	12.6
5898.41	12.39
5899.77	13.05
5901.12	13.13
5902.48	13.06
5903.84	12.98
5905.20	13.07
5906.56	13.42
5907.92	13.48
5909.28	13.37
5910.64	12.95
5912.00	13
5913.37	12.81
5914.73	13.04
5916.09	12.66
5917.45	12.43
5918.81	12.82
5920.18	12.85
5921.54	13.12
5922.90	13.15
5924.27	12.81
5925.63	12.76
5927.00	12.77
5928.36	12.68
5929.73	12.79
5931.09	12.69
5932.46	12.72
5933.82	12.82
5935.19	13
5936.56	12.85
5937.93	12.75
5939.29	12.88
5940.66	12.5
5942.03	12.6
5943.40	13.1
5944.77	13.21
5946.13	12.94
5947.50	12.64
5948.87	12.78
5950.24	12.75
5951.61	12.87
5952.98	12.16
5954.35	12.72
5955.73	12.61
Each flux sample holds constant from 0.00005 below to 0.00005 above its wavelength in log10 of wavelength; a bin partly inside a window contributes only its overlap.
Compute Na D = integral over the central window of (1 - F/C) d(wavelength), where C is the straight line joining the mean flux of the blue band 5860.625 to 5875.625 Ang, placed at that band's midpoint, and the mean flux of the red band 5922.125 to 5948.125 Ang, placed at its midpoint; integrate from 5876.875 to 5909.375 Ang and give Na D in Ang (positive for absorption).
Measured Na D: 1.0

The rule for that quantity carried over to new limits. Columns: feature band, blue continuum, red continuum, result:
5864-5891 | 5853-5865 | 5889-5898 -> -2.2 Ang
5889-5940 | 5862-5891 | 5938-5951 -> 1.7 Ang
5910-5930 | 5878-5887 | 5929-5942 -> 0.4 Ang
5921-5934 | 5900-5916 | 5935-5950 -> 0.1 Ang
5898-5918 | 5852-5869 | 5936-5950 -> 0.1 Ang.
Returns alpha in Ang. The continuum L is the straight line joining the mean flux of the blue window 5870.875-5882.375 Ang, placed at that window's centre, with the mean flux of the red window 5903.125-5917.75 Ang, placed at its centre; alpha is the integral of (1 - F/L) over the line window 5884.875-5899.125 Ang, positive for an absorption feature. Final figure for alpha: 1.4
